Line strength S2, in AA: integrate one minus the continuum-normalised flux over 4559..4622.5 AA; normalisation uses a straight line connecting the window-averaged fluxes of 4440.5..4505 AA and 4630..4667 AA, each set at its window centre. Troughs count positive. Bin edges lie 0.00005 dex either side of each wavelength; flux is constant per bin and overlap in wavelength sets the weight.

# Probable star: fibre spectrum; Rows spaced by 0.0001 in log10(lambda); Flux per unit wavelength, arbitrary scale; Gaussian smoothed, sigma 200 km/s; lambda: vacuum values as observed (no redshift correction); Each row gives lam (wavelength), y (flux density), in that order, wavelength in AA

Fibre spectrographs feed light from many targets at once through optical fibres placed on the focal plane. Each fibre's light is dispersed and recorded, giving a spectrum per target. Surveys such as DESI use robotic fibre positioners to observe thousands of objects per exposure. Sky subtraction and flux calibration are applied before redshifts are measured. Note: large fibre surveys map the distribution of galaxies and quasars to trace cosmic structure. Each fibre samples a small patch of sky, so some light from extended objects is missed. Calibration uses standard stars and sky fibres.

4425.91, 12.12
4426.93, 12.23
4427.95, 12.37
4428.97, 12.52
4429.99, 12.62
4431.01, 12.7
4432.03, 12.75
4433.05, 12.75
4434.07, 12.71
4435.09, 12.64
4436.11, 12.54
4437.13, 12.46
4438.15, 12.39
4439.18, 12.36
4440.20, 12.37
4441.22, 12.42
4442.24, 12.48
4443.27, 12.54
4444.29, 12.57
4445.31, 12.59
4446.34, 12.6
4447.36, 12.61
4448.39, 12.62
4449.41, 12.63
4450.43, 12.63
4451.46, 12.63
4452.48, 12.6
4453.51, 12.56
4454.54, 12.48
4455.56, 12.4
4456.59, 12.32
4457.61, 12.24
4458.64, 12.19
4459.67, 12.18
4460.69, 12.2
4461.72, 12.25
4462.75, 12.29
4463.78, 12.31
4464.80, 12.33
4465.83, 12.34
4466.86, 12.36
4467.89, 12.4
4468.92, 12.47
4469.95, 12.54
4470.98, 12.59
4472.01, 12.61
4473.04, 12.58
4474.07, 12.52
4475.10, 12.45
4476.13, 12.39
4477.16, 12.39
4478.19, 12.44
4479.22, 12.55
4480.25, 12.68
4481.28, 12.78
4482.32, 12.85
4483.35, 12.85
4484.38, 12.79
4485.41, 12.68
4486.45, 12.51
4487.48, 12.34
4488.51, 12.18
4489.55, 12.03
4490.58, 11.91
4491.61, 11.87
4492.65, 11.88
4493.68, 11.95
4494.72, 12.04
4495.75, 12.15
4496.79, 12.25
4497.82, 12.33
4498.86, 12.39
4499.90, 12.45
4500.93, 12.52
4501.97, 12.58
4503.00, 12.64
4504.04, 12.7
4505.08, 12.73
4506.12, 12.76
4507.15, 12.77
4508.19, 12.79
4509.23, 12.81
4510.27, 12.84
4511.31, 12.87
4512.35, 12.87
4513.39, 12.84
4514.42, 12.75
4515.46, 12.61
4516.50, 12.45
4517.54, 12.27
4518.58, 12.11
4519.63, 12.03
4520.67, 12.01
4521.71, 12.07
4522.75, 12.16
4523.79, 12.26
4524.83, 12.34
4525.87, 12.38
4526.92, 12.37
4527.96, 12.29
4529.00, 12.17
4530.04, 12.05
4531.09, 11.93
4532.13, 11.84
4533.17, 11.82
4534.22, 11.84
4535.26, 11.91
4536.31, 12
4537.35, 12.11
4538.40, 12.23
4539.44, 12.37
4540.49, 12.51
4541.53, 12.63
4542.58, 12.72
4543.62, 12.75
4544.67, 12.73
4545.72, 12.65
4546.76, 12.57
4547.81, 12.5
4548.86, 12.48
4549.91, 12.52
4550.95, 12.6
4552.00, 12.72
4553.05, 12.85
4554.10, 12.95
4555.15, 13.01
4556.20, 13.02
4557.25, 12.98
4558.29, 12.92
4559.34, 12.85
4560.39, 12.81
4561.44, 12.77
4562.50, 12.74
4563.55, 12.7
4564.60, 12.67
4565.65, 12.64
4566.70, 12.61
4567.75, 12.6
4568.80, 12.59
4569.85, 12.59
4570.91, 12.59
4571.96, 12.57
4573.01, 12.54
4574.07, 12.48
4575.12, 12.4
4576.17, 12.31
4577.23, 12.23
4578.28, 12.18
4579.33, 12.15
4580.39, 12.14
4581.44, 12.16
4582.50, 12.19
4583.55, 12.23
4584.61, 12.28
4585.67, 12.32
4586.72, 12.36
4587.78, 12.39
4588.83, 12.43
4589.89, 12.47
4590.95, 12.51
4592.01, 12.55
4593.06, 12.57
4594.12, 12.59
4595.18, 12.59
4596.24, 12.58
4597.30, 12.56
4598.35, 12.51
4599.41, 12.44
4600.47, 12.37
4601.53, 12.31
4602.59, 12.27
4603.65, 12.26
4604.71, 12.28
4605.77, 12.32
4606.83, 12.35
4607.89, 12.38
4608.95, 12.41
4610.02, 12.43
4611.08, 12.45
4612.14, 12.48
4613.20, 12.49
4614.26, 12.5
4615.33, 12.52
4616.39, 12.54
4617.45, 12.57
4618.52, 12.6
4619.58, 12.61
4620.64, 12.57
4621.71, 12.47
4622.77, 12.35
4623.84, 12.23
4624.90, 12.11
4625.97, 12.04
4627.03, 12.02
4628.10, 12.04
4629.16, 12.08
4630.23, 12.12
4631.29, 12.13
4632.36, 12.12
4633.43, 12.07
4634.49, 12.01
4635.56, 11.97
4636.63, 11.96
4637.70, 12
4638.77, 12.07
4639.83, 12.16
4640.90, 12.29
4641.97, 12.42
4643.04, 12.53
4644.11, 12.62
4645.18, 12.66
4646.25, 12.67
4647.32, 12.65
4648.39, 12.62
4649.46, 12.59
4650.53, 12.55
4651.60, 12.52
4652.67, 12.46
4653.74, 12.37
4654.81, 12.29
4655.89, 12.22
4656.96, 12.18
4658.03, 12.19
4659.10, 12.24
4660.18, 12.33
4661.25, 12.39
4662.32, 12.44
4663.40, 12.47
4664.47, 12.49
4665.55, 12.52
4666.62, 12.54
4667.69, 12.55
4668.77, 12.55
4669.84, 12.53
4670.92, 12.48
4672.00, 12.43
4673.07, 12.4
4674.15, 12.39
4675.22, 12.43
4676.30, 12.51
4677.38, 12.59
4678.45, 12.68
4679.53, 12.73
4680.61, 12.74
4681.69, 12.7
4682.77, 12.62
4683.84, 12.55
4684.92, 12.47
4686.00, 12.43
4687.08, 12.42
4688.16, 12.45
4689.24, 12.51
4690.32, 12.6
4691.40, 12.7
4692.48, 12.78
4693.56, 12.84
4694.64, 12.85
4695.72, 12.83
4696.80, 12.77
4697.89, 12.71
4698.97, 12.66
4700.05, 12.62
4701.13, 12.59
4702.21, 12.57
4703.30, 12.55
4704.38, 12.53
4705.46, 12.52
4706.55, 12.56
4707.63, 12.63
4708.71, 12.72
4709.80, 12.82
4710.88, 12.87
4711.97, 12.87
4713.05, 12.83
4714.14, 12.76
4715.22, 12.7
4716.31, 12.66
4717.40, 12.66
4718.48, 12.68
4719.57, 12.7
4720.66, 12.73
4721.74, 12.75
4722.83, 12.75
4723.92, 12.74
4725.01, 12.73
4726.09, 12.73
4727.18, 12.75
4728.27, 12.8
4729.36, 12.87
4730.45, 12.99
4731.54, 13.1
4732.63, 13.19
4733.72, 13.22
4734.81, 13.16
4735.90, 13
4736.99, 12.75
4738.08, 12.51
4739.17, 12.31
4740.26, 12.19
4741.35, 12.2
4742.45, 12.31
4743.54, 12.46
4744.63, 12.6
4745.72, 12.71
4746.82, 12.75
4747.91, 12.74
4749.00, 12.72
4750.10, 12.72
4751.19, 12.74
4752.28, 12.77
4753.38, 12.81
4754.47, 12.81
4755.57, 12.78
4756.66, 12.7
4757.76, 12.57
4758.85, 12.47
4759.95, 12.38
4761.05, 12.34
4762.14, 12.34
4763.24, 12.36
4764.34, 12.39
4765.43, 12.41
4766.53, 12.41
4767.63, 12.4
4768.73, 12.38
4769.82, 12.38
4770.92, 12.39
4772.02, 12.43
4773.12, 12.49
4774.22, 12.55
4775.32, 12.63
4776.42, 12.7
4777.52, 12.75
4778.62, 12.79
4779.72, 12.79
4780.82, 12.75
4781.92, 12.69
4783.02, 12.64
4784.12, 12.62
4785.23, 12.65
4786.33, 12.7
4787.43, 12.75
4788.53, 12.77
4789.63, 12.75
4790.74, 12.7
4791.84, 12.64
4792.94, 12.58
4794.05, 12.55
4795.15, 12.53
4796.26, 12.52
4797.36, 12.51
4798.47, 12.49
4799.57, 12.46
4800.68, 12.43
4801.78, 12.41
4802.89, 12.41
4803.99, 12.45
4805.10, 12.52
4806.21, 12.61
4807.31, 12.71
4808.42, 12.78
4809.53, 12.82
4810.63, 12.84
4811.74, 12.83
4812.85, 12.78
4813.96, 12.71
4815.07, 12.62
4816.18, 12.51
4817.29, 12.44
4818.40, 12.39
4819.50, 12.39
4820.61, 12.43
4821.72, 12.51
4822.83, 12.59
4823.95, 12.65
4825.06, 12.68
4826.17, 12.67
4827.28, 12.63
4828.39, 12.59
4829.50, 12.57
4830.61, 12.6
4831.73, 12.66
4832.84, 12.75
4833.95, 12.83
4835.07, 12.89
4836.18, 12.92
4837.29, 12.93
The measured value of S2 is -0.5 AA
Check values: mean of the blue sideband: 12.4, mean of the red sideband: 12.3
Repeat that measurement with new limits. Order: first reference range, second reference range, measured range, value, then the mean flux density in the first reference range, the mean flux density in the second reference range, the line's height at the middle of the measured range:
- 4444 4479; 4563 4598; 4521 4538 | 0.5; 12.5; 12.5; 12.5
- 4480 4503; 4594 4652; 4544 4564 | -0.6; 12.4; 12.4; 12.4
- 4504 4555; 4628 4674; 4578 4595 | 0.1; 12.4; 12.4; 12.4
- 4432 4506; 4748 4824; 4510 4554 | 0.3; 12.4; 12.6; 12.5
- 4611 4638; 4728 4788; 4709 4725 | -0.3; 12.3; 12.6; 12.5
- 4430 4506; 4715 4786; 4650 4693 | 0.4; 12.5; 12.6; 12.6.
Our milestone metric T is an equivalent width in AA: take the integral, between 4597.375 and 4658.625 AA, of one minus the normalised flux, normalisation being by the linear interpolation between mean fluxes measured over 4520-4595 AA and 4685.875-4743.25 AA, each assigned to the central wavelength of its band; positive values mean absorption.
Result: 1.1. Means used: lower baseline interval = 12.4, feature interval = 12.3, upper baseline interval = 12.7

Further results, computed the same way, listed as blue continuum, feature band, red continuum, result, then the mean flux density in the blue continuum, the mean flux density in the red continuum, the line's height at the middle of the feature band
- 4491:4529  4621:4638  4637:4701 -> 0.5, 12.4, 12.5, 12.5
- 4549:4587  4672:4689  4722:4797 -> 0.1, 12.6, 12.6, 12.6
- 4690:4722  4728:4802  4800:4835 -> 0.2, 12.7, 12.6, 12.7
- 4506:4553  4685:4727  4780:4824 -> -0.5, 12.4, 12.6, 12.5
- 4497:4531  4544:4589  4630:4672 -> -0.5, 12.5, 12.4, 12.4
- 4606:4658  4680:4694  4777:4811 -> -0.2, 12.3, 12.6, 12.4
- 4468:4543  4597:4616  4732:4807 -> 0.1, 12.4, 12.6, 12.5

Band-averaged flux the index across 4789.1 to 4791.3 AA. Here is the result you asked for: 12.7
